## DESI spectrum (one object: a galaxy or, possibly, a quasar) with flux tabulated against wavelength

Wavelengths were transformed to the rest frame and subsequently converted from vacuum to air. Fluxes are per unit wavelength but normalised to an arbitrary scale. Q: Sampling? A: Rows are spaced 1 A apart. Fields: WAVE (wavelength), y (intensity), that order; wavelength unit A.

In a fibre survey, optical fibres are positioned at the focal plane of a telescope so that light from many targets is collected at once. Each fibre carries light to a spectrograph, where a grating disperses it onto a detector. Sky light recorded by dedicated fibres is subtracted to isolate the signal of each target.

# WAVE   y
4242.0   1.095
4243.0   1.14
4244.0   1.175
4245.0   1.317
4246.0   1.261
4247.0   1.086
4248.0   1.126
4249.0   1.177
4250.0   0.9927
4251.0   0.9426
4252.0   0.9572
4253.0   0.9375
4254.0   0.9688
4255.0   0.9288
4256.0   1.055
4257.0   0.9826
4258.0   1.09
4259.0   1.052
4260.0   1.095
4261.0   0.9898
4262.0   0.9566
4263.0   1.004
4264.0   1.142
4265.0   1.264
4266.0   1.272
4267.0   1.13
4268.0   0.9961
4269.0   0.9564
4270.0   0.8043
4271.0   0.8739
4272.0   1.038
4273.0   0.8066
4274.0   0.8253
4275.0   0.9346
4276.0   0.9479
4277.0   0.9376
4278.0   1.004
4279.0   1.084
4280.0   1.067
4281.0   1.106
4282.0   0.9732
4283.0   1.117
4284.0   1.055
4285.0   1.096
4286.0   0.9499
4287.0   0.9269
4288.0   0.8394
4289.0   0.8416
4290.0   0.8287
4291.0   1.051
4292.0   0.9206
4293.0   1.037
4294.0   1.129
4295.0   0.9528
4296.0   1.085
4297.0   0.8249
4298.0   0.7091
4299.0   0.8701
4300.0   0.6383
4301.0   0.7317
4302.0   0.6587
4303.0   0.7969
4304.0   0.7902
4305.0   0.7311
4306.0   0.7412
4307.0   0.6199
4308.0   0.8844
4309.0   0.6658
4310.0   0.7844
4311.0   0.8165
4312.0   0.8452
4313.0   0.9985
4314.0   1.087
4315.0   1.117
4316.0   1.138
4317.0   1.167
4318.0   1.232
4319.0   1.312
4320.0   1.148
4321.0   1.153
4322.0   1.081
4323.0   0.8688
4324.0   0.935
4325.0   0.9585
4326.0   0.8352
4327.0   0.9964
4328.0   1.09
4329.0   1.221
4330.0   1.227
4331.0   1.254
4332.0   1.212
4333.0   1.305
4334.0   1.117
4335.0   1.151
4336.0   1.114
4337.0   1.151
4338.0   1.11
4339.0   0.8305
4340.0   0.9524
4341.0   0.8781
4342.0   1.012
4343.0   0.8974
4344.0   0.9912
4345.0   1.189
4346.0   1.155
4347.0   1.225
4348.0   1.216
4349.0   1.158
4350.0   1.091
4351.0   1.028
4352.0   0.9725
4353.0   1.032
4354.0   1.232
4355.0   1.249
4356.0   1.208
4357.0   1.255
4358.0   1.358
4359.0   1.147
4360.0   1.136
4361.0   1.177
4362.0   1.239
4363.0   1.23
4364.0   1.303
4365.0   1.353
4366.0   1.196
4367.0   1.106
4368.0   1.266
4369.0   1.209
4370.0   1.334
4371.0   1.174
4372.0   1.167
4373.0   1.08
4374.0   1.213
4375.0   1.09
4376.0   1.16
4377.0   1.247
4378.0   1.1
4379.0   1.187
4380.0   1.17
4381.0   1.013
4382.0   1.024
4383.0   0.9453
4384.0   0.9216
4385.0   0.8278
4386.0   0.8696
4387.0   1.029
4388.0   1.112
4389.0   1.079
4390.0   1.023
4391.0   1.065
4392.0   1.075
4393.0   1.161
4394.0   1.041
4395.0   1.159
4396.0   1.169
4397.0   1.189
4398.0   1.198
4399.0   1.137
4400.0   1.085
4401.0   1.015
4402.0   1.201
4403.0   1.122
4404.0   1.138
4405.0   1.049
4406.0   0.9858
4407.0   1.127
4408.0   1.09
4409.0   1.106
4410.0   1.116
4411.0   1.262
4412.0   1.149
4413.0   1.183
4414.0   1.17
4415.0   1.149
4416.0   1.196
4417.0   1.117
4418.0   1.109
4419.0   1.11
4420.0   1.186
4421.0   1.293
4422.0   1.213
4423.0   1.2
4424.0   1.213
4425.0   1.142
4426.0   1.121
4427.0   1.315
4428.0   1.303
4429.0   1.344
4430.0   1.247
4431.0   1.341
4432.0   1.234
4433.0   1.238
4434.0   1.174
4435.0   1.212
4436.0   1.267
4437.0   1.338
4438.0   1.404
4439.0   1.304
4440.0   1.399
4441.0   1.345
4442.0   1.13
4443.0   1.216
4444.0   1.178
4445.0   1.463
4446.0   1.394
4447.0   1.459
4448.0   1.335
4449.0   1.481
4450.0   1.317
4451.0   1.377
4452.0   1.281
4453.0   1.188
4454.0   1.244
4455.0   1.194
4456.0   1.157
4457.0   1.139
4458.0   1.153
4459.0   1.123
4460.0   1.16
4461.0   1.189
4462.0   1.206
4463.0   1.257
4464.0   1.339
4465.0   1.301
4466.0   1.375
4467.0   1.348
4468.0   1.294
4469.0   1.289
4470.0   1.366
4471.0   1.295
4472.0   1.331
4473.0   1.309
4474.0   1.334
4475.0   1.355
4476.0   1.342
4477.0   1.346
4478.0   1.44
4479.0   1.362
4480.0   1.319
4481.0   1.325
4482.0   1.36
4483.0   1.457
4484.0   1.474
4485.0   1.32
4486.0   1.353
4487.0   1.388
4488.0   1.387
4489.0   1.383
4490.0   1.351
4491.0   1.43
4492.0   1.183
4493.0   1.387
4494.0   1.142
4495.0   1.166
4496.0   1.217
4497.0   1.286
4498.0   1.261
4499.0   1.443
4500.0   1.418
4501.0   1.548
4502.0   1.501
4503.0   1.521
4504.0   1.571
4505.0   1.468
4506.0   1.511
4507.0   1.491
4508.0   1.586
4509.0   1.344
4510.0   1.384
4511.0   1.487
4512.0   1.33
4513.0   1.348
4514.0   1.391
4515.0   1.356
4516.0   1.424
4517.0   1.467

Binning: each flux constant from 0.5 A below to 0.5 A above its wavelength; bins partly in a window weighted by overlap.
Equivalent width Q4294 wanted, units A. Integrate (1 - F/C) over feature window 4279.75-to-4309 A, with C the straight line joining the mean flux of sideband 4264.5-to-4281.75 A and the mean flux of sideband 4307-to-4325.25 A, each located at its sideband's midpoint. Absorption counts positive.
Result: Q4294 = 3.3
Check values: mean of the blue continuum 1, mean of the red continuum 1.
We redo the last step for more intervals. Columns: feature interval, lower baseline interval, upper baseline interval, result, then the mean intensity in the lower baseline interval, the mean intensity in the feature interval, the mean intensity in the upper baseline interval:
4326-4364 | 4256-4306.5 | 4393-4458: -2.10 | 0.954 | 1.13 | 1.21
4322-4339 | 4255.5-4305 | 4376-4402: -1.22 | 0.962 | 1.09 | 1.08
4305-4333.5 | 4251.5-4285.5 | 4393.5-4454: 1.62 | 1.01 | 1.02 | 1.22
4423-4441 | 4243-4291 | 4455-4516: -0.07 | 1.02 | 1.27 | 1.34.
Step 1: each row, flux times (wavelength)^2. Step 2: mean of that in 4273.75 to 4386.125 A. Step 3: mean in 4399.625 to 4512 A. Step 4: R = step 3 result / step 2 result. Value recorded 1.31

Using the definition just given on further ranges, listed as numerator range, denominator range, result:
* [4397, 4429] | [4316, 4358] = 1.08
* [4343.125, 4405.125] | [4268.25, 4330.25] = 1.24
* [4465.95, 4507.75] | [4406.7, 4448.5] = 1.14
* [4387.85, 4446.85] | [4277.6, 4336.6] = 1.28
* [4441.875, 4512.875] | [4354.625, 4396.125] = 1.23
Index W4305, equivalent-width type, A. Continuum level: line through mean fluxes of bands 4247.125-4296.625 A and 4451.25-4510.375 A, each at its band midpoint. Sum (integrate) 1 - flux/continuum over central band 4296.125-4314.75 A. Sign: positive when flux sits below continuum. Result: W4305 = 4.57 A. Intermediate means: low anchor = 1.01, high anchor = 1.33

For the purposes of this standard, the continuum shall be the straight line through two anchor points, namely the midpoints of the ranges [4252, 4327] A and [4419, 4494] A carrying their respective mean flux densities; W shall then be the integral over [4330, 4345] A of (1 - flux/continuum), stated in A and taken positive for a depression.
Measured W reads -0.3 A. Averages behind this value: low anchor 0.962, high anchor 1.3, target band 1.08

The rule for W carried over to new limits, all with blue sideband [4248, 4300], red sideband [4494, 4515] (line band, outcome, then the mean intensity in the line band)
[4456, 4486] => 0.90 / 1.31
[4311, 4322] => -0.39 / 1.1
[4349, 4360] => -0.21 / 1.16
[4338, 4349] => 0.70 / 1.04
